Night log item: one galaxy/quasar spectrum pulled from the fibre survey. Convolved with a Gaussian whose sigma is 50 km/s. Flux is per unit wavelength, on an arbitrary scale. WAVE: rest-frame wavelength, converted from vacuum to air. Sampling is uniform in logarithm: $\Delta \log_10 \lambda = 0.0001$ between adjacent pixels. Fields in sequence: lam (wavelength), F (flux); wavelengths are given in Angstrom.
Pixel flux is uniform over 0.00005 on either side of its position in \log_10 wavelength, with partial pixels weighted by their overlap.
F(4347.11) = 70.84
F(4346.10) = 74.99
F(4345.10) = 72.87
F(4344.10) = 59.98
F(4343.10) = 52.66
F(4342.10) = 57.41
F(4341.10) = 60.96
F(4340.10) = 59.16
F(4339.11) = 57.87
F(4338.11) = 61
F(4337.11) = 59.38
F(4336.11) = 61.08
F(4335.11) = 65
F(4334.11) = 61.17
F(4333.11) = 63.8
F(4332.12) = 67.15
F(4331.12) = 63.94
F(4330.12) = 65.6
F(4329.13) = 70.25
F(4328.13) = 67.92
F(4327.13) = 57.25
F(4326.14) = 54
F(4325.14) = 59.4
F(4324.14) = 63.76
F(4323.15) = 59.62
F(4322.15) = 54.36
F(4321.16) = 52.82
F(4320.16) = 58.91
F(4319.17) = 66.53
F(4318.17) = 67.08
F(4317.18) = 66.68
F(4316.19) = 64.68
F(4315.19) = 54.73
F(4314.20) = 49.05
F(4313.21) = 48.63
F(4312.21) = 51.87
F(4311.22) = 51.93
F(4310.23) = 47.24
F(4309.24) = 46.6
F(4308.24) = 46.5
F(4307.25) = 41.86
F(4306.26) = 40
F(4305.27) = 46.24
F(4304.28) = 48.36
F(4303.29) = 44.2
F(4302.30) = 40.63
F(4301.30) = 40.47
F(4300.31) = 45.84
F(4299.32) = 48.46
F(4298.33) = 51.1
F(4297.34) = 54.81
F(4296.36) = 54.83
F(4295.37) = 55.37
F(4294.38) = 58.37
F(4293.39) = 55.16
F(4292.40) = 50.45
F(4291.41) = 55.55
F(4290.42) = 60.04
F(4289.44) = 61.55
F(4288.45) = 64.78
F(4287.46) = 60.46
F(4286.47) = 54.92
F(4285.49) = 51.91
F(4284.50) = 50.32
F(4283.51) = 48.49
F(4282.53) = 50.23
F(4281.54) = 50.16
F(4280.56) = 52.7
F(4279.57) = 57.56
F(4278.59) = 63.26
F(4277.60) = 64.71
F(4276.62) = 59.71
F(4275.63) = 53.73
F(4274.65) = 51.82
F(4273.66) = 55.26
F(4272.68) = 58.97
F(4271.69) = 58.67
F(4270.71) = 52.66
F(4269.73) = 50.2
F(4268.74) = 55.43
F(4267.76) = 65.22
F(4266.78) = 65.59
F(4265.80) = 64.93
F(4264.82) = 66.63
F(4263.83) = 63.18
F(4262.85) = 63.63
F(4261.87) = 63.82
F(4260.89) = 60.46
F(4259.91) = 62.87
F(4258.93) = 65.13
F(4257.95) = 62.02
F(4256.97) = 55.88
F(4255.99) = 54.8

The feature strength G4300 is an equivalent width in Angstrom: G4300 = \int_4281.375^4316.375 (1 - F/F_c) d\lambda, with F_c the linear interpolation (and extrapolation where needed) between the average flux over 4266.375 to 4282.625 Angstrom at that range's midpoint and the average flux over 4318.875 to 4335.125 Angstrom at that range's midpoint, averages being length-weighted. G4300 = 4.7 Angstrom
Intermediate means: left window 56.9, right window 61.7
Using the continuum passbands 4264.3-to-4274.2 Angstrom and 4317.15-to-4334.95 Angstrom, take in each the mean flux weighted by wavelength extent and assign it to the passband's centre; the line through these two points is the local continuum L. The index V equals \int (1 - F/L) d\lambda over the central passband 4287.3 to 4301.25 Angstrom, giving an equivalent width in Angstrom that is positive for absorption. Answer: 1.3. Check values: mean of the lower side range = 59.3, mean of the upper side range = 62.2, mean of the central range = 54.9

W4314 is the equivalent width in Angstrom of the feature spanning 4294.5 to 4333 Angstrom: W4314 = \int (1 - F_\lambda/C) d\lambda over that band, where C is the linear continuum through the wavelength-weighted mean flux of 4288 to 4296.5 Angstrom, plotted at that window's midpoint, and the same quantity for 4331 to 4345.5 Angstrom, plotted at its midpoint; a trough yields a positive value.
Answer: 3.10 Angstrom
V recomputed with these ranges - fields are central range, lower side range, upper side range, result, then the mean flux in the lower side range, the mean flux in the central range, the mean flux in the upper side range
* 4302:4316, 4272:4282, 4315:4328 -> 2.80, 56.8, 47.5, 60.3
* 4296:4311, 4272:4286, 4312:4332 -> 2.95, 55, 46.5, 60.1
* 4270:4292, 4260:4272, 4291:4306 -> -0.18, 61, 56.2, 49.8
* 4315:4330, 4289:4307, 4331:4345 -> -1.19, 50.5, 61.4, 61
